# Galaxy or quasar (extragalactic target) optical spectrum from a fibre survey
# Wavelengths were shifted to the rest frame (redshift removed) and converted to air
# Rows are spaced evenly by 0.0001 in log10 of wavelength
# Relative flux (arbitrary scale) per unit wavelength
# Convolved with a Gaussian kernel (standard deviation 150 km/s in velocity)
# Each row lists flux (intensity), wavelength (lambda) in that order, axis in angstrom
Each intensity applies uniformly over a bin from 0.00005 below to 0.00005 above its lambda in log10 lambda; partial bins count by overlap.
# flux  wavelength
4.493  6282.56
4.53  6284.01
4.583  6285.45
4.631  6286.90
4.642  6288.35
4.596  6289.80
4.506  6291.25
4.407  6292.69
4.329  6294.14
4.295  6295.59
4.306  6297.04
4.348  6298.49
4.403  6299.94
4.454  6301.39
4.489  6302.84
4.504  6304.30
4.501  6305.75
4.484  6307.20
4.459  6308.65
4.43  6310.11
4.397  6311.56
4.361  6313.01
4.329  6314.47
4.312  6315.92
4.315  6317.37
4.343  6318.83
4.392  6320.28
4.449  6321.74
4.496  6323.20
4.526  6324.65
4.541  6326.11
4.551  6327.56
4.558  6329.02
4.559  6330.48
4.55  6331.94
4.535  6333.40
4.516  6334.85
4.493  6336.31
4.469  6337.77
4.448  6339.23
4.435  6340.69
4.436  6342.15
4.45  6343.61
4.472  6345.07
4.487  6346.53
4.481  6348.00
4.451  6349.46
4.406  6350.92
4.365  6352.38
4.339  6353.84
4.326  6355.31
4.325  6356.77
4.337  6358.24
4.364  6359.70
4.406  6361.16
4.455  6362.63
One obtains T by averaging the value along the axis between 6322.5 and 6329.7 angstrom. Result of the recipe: 4.54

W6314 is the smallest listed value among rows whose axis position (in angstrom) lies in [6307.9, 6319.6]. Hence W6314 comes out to 4.312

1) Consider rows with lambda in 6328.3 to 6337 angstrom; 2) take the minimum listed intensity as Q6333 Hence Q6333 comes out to 4.493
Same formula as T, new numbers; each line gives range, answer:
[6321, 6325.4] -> 4.48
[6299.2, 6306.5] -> 4.47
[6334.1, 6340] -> 4.49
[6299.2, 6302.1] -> 4.43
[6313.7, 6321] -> 4.34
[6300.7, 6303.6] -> 4.46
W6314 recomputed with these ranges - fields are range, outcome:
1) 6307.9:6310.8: 4.43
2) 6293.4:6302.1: 4.295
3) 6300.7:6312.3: 4.397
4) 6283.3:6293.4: 4.407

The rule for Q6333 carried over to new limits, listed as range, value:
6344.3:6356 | 4.326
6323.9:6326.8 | 4.526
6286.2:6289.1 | 4.631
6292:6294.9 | 4.329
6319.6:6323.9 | 4.392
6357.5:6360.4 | 4.337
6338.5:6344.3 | 4.435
